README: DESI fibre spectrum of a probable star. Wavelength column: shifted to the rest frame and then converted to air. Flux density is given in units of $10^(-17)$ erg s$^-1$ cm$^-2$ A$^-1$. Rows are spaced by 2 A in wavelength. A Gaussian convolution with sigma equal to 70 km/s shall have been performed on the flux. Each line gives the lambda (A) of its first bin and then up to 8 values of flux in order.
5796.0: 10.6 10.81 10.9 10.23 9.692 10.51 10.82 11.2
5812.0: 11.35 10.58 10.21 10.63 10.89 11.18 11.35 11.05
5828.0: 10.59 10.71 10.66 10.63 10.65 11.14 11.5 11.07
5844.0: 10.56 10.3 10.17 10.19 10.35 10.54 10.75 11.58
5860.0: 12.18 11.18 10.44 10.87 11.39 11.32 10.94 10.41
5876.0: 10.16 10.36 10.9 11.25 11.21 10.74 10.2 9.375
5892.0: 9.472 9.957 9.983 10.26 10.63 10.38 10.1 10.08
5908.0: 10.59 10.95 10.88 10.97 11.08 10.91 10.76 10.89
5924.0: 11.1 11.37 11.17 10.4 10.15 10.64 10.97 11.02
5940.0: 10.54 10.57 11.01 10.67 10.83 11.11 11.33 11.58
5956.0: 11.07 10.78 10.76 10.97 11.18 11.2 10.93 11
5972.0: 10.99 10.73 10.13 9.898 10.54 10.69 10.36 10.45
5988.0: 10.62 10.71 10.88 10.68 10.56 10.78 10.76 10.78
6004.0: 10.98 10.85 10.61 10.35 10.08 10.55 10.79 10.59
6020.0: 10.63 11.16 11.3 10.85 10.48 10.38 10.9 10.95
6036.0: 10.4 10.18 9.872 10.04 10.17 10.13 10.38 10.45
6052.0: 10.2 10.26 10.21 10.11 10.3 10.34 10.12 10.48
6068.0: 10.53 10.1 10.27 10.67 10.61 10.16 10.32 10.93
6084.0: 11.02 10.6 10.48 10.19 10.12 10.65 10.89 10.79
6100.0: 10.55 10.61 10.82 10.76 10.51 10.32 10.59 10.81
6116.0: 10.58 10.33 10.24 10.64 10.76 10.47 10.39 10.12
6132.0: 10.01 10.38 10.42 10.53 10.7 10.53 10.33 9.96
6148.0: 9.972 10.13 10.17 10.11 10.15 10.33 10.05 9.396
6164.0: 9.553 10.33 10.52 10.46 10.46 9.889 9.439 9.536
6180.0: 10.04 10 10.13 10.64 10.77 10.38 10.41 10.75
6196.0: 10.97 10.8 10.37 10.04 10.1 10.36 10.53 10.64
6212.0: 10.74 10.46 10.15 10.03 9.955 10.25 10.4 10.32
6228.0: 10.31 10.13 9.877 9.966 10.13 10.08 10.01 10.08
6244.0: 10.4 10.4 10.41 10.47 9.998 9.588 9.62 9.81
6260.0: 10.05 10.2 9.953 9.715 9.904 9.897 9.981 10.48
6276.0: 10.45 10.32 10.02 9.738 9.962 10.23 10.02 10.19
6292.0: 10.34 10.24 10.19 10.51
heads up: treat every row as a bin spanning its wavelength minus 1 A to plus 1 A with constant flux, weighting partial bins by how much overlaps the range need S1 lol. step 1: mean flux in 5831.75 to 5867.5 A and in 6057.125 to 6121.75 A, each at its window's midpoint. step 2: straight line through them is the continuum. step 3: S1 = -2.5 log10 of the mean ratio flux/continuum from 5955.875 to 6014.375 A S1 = -0.01 mag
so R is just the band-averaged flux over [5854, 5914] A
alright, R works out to 10.6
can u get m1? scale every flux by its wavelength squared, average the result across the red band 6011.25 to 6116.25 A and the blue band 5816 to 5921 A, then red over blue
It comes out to 1.0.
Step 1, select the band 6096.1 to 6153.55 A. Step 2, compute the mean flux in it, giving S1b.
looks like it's 10.4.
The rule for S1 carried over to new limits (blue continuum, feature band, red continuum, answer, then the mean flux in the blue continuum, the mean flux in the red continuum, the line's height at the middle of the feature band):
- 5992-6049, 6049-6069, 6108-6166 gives 0.019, 10.6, 10.3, 10.5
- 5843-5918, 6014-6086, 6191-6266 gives -0.004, 10.6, 10.2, 10.4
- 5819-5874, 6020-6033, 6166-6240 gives -0.025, 10.9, 10.3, 10.6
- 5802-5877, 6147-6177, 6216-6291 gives 0.020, 10.8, 10.1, 10.2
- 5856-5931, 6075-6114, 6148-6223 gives -0.020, 10.7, 10.2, 10.4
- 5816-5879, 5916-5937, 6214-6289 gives -0.017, 10.8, 10.1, 10.7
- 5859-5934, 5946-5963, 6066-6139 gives -0.040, 10.7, 10.5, 10.6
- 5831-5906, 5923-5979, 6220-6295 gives -0.034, 10.6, 10.1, 10.5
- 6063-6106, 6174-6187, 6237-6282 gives 0.034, 10.5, 10.1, 10.3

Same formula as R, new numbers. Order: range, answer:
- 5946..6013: 10.8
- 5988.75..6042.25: 10.6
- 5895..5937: 10.7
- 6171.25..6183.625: 9.89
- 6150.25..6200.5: 10.2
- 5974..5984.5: 10.4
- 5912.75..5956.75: 10.9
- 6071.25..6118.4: 10.6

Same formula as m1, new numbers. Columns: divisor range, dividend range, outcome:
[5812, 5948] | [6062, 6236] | 1.06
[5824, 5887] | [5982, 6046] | 1.03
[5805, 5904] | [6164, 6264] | 1.08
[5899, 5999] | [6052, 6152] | 1.02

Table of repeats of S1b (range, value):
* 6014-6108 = 10.5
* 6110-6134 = 10.4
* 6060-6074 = 10.3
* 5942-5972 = 11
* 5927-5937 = 10.7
